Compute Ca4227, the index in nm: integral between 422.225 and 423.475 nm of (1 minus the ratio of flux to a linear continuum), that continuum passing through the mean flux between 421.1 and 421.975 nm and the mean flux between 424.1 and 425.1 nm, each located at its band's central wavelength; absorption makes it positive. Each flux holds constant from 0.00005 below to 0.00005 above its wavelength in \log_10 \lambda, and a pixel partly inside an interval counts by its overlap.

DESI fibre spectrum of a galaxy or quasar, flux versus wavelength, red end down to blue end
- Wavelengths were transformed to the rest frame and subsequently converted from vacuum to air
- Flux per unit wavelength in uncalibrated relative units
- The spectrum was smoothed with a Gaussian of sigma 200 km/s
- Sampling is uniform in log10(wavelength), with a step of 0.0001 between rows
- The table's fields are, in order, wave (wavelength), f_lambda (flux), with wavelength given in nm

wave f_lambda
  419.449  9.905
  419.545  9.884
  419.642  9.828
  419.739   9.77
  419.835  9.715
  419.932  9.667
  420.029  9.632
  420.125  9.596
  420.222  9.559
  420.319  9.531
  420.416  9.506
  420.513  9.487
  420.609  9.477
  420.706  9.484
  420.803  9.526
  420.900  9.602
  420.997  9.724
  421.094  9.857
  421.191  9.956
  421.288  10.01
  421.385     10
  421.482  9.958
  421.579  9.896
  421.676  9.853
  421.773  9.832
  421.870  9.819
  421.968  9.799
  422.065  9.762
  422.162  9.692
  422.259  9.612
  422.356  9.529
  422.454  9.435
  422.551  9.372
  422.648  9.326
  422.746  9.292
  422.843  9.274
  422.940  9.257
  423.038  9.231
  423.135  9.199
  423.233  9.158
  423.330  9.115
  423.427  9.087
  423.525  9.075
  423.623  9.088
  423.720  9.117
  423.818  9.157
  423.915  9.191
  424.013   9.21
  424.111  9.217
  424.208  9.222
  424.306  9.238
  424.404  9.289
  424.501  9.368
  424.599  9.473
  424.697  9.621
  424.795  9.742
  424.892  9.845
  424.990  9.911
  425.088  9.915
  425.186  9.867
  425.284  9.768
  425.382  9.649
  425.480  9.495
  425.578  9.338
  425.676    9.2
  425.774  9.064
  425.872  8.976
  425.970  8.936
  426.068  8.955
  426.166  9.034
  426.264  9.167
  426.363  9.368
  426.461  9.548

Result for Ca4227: 0.06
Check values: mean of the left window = 9.9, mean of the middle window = 9.3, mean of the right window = 9.54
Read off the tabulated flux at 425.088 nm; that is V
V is 9.915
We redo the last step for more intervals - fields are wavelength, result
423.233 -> 9.158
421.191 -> 9.956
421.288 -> 10.01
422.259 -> 9.612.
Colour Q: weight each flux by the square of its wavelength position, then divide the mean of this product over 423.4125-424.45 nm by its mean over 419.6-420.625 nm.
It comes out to 0.97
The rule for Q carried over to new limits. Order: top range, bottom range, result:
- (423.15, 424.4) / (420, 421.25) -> 0.97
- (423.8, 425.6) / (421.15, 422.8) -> 0.99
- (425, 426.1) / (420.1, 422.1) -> 0.99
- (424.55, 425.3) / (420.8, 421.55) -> 1.01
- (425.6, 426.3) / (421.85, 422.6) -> 0.96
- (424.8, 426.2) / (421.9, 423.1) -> 1.01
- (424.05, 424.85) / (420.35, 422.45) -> 0.98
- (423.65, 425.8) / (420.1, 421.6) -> 0.99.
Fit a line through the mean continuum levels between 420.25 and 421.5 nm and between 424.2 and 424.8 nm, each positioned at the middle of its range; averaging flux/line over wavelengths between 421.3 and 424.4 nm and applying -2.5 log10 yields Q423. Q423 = 0.01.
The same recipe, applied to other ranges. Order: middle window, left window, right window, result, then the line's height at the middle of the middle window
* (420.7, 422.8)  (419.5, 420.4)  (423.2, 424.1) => -0.03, 9.41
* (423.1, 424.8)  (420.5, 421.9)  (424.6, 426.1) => 0.04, 9.59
